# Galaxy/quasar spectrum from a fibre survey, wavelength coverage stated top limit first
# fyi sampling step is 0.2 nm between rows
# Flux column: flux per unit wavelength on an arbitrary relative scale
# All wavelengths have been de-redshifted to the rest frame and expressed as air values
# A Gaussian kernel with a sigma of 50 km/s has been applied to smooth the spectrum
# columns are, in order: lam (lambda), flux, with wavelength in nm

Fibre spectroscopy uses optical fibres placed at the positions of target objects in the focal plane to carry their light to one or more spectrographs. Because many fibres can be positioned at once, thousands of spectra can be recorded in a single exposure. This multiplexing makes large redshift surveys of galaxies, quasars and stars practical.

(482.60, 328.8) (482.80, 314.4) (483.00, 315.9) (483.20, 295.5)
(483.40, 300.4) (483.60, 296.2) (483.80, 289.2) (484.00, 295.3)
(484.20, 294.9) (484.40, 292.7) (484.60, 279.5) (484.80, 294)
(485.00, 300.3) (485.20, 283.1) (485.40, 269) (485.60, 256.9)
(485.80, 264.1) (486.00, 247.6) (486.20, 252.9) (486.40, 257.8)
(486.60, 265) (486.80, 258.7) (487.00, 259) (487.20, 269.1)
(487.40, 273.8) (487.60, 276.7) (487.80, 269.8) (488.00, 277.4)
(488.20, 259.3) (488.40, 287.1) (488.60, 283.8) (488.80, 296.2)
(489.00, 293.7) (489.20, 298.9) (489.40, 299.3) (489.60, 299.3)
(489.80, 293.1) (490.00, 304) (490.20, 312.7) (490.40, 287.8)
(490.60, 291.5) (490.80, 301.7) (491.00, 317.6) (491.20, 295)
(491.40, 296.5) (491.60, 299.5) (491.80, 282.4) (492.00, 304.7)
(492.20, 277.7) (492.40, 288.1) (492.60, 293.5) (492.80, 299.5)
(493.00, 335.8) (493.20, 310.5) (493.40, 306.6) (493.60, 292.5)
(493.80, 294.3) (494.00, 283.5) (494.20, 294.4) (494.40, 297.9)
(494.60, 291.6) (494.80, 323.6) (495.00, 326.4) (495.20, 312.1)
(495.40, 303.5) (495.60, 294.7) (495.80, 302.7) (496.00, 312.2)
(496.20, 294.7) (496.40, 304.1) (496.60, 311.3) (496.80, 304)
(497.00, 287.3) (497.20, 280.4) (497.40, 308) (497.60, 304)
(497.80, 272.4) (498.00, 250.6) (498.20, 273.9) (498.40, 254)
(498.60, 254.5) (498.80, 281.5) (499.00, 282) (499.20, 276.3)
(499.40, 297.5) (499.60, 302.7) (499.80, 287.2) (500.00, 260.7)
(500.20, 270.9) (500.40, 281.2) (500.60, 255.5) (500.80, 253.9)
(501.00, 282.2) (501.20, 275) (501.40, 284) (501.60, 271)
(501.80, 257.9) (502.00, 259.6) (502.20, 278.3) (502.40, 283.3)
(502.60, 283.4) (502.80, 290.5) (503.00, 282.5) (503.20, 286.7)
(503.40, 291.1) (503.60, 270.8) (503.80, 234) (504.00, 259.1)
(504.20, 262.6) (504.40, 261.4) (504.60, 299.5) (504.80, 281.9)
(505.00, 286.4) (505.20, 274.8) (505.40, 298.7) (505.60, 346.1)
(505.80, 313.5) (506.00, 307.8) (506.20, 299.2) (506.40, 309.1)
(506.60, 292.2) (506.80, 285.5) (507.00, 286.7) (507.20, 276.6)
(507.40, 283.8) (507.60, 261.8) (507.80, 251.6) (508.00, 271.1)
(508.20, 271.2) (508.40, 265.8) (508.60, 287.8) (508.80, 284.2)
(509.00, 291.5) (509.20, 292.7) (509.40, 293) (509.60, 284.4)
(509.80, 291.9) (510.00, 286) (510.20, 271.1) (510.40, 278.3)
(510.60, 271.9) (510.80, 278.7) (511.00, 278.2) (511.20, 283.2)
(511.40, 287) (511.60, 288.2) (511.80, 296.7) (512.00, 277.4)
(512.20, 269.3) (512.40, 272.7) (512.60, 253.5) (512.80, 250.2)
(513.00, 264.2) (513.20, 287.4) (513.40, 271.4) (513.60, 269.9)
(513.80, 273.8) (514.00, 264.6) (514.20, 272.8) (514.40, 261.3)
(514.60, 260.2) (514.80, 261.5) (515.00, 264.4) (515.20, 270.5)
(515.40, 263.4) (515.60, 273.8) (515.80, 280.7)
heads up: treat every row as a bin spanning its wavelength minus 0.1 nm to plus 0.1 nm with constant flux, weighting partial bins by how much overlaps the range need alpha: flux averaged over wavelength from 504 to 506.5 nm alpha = 294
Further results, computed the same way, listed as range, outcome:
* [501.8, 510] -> 283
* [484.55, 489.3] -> 274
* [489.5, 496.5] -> 301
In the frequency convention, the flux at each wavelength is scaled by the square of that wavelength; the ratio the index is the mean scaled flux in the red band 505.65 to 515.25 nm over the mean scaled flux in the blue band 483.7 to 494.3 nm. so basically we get 1.06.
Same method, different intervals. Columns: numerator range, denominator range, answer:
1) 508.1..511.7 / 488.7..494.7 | 1.02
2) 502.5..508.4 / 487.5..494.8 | 1.02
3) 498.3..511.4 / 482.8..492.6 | 1.05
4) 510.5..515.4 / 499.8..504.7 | 1.04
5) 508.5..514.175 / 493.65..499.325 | 1.01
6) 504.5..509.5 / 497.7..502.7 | 1.08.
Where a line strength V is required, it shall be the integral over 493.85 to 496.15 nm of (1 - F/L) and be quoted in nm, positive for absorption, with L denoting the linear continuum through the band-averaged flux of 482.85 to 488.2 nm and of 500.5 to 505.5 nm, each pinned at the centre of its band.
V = -0.227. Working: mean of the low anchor 278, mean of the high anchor 275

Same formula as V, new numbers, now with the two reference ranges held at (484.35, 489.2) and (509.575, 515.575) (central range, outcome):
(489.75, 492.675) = -0.24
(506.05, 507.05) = -0.08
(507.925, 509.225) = -0.03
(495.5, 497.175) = -0.16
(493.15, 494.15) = -0.08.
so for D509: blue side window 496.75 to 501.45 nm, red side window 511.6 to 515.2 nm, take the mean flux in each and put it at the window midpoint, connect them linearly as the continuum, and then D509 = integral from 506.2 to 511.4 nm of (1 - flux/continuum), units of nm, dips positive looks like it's -0.179 nm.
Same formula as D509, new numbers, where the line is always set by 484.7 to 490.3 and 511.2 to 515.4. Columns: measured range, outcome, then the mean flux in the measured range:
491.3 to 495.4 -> -0.35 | 301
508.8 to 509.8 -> -0.07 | 290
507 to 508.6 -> 0.01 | 271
